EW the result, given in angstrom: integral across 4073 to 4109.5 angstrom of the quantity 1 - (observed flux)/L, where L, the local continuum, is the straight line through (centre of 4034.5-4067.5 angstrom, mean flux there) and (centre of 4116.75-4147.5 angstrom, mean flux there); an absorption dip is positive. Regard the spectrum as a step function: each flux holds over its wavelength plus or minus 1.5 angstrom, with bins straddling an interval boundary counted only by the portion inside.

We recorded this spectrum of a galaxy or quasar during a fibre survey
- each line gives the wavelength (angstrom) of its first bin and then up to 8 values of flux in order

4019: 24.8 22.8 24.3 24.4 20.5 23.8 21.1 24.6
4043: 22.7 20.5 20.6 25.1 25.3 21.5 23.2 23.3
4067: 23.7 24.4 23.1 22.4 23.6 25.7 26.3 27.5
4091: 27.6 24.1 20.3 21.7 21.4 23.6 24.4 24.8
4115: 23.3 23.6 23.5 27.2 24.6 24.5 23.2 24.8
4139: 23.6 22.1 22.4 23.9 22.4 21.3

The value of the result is -0.9 angstrom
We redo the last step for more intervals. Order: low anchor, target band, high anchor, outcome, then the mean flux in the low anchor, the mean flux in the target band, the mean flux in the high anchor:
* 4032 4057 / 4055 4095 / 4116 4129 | -1.3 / 22.9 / 24.4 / 24.7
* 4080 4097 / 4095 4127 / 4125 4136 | 1.9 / 25.6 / 23.4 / 24.3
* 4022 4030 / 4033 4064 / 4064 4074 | 1.2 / 23.8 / 22.8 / 23.7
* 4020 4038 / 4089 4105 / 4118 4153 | 0.2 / 22.9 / 23.2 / 23.8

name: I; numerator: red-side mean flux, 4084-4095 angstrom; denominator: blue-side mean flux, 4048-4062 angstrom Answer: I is 1.14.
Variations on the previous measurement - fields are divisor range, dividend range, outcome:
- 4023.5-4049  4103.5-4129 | 1.07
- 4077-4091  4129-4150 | 0.91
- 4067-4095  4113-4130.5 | 0.98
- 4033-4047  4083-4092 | 1.20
